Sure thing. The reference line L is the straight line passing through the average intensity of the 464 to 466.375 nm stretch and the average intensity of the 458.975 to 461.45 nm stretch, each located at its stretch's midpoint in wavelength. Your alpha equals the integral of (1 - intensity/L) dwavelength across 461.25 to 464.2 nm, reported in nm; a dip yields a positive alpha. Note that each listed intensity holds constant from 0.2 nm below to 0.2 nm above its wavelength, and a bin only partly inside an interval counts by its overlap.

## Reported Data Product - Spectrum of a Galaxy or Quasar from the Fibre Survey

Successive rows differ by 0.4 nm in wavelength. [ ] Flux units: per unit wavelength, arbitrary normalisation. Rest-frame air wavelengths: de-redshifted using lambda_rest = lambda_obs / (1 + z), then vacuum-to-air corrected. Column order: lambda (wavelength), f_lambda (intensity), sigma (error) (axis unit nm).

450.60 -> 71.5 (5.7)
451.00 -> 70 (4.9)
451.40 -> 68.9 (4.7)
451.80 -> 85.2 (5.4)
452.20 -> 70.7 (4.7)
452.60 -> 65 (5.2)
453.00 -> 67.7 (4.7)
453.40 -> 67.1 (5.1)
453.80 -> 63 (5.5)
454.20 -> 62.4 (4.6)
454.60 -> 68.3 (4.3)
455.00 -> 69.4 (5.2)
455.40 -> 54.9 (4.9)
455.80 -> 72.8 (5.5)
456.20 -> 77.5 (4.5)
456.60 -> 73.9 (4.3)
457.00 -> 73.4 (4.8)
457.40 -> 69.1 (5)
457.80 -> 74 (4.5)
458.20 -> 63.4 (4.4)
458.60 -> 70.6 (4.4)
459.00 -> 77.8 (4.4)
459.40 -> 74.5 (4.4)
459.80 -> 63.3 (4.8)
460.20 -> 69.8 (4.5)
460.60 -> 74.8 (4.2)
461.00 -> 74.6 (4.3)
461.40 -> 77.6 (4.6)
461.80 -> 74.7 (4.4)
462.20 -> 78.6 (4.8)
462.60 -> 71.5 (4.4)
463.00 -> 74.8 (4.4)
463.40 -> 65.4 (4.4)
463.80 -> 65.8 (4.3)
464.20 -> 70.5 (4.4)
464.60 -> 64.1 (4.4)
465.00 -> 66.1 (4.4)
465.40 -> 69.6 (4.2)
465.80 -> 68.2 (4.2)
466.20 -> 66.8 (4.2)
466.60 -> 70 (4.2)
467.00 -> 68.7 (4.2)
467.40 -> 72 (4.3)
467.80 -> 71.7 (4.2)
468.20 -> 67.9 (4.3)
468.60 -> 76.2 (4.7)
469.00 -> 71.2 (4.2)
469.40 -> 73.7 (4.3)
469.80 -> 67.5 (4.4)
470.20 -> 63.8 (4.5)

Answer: -0.10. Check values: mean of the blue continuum 72.6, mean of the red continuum 67.6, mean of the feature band 72.4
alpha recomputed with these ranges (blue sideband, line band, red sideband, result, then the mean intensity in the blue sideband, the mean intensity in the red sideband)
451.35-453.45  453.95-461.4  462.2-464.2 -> 0.041 nm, 71.2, 70.4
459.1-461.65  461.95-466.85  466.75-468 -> 0.155 nm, 72.7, 70.8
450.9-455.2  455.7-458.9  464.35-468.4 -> -0.151 nm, 68.9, 68.5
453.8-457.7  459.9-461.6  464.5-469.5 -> -0.105 nm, 68.9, 69.7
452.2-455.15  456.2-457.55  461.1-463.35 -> -0.069 nm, 66.4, 74.7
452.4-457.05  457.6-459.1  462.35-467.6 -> -0.063 nm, 67.8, 68.8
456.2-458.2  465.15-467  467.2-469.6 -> 0.091 nm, 72.2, 72.1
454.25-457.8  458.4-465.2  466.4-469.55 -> -0.084 nm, 69.8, 71.4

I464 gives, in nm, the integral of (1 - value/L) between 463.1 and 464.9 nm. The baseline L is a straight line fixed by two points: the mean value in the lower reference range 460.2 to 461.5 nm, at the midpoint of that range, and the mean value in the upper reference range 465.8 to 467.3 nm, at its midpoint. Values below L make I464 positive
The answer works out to 0.11 nm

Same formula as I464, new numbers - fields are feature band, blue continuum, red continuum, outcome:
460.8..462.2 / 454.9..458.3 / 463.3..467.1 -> -0.15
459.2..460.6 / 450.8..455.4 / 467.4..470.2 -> -0.01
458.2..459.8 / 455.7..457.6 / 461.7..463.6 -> 0.04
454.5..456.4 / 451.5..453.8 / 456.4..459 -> 0.06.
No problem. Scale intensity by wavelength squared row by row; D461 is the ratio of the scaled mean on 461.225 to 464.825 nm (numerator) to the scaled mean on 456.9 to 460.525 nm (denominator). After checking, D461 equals 1.03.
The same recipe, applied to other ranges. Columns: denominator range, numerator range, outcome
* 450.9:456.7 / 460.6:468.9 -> 1.08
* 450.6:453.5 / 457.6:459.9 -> 1.03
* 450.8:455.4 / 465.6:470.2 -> 1.09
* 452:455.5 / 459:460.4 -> 1.10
